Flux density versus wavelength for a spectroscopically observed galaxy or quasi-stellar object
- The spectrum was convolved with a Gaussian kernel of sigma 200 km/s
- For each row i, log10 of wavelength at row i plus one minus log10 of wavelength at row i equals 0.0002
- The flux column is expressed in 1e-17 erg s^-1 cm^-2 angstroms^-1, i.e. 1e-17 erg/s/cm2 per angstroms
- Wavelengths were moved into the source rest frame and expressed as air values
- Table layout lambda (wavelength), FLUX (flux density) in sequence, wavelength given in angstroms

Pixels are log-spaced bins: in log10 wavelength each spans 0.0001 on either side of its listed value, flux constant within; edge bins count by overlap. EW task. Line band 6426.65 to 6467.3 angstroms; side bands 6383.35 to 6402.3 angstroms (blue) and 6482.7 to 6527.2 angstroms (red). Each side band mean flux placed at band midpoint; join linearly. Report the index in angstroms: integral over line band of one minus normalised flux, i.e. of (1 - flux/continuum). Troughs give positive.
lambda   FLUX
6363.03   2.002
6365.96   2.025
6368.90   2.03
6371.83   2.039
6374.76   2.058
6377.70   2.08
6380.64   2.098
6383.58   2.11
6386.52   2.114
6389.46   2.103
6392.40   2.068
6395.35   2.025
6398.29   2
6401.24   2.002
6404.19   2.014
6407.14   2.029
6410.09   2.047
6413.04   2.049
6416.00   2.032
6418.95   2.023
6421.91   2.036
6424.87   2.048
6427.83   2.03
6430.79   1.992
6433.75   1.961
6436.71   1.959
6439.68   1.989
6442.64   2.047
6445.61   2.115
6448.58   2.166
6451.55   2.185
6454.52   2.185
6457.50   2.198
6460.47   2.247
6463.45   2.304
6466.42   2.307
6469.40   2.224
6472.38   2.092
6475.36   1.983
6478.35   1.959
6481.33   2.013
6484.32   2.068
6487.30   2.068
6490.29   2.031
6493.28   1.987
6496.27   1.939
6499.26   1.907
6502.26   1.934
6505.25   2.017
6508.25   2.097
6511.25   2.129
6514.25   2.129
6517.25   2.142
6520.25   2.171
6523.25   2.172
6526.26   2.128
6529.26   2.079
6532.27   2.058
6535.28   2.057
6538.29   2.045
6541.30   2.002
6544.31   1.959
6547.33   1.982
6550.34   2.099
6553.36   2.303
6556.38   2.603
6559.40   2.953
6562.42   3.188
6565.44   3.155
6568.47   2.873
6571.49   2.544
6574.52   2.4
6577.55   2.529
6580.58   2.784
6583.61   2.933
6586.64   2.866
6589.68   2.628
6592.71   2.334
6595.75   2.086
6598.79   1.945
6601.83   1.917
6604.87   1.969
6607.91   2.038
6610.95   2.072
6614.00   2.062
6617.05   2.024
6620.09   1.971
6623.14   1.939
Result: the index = -1.2 angstroms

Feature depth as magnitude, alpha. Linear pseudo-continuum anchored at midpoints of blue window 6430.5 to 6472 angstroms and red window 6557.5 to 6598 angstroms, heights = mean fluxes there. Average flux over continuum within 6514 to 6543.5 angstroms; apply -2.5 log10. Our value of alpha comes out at 0.18 mag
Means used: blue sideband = 2.14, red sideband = 2.7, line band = 2.09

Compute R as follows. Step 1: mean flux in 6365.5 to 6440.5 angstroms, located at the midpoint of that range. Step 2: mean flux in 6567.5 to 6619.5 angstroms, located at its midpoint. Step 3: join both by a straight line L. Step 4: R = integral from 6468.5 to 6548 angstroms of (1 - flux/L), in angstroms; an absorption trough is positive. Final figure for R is 5.56 angstroms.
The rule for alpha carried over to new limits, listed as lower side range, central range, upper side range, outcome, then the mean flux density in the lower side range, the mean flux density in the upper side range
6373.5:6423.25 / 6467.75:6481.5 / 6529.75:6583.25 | 0.09 mag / 2.05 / 2.45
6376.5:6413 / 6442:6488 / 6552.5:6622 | 0.03 mag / 2.06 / 2.44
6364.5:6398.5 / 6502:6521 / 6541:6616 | 0.10 mag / 2.06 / 2.41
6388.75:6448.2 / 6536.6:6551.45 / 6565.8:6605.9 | 0.17 mag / 2.03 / 2.47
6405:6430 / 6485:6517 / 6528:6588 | 0.13 mag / 2.03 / 2.47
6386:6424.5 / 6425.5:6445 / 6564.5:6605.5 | 0.06 mag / 2.04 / 2.5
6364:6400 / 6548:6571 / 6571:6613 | -0.17 mag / 2.06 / 2.35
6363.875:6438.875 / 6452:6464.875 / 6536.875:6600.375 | -0.02 mag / 2.04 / 2.49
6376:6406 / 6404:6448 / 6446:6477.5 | 0.05 mag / 2.06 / 2.18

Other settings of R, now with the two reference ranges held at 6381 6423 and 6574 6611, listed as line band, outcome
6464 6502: 2.2 angstroms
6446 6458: -0.3 angstroms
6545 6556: 0.6 angstroms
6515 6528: 0.5 angstroms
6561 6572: -3.1 angstroms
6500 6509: 0.9 angstroms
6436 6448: 0.4 angstroms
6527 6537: 0.8 angstroms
